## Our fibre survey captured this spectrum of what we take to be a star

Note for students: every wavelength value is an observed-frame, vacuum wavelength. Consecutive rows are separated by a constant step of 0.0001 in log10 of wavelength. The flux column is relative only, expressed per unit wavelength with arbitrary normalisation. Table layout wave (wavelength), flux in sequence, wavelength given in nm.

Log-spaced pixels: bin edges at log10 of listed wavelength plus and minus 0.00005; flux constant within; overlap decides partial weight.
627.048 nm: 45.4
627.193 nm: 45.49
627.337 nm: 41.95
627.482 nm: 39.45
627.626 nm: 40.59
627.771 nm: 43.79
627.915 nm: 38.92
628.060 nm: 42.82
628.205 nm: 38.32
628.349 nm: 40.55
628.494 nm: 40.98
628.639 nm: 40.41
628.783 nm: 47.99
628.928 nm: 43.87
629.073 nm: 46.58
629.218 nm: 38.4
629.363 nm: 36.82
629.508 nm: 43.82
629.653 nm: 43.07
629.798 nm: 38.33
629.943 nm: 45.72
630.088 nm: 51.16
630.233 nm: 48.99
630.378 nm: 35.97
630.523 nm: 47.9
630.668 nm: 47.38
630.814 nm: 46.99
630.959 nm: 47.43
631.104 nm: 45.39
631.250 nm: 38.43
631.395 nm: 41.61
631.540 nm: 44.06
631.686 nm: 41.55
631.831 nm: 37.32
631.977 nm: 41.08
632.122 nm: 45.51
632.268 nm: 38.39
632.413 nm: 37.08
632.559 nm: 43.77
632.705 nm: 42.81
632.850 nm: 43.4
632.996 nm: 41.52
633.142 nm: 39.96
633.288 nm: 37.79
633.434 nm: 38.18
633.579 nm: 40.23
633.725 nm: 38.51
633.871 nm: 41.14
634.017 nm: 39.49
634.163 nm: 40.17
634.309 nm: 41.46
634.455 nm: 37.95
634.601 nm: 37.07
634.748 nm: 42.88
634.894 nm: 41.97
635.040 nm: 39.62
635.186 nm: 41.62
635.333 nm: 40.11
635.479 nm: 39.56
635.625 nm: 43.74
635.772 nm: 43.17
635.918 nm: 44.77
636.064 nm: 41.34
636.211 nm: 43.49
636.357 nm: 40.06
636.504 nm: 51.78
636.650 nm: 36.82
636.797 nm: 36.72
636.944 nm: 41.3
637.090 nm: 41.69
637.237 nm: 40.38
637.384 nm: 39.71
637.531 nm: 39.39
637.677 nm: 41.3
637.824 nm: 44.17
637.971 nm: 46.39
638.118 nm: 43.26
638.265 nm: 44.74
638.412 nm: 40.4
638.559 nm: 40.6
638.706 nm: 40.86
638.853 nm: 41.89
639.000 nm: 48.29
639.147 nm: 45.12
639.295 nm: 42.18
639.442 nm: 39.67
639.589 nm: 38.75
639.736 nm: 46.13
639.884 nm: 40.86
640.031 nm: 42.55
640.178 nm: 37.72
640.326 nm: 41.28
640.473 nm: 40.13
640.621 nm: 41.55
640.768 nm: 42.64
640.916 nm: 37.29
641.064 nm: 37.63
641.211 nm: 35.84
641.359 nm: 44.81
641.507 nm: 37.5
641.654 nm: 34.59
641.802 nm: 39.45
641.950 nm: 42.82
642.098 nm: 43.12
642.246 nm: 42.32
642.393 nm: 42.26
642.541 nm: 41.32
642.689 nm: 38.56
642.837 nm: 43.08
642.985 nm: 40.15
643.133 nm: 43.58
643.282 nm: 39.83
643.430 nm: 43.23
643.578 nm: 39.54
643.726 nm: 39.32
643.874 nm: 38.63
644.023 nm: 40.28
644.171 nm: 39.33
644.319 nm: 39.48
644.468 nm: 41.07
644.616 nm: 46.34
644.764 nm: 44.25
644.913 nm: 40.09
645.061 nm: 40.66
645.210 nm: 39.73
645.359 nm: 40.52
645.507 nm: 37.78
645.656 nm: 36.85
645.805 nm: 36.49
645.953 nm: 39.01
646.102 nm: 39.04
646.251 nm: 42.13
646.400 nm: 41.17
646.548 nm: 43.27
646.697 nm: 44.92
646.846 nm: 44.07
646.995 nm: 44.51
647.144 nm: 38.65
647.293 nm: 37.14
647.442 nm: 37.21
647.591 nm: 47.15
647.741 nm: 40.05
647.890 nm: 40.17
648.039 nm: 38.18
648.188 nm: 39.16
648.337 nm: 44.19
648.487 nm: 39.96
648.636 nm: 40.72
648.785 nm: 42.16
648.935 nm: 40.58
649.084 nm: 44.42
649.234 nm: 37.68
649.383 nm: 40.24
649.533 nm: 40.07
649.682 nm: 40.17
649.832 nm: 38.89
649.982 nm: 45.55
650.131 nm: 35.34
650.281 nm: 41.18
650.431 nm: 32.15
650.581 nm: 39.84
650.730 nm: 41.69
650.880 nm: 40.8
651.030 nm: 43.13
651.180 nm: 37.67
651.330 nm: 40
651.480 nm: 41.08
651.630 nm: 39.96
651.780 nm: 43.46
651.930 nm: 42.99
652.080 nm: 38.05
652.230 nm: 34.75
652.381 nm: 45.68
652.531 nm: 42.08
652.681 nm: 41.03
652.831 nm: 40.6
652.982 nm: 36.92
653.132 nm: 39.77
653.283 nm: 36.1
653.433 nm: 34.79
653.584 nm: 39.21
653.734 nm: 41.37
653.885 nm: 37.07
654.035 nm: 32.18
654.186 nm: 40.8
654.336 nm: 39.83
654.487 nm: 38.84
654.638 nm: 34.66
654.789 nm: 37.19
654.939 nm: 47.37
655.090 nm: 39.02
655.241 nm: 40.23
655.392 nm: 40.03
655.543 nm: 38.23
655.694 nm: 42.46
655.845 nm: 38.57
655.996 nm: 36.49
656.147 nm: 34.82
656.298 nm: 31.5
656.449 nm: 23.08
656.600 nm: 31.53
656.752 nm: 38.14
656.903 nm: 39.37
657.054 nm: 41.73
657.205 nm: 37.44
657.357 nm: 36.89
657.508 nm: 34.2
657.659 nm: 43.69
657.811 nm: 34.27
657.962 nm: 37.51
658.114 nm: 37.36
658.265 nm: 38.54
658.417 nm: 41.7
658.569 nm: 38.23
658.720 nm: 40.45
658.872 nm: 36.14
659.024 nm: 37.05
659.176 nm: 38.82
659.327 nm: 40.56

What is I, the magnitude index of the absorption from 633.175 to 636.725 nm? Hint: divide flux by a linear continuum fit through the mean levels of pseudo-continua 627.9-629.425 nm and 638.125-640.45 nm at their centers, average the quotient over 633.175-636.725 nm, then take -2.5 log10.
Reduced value 0.02 mag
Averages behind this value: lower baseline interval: 41.5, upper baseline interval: 42.1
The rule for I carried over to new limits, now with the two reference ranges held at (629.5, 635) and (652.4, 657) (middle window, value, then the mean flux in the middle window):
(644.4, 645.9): -0.02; 40.4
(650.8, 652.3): -0.05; 40.2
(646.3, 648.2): -0.06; 41.3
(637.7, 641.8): -0.02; 41.3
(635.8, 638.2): -0.03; 42.1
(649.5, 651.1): -0.03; 39.9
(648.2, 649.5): -0.06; 41.1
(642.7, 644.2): -0.02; 40.6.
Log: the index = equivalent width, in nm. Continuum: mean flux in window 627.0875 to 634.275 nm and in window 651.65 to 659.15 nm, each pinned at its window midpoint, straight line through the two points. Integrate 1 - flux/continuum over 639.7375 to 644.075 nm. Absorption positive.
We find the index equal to -0.02 nm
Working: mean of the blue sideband 42.1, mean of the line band 40.5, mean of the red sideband 38.2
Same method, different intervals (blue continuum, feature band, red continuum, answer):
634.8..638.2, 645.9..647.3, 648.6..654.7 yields -0.04 nm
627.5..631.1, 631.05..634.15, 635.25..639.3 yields 0.15 nm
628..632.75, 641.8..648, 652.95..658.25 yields -0.18 nm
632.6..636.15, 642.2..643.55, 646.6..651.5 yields -0.03 nm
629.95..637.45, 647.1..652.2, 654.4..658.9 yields -0.17 nm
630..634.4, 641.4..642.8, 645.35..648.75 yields 0.02 nm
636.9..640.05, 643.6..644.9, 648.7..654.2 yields 0.00 nm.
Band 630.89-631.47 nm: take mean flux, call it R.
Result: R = 43.2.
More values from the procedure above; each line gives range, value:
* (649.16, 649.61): 39.4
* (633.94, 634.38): 40.4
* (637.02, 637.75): 40.5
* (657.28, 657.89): 37.3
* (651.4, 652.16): 41.1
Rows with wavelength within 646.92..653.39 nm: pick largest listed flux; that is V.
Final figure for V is 47.15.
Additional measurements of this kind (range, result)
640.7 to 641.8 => 44.81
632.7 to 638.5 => 51.78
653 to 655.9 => 47.37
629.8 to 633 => 51.16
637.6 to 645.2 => 48.29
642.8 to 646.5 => 46.34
